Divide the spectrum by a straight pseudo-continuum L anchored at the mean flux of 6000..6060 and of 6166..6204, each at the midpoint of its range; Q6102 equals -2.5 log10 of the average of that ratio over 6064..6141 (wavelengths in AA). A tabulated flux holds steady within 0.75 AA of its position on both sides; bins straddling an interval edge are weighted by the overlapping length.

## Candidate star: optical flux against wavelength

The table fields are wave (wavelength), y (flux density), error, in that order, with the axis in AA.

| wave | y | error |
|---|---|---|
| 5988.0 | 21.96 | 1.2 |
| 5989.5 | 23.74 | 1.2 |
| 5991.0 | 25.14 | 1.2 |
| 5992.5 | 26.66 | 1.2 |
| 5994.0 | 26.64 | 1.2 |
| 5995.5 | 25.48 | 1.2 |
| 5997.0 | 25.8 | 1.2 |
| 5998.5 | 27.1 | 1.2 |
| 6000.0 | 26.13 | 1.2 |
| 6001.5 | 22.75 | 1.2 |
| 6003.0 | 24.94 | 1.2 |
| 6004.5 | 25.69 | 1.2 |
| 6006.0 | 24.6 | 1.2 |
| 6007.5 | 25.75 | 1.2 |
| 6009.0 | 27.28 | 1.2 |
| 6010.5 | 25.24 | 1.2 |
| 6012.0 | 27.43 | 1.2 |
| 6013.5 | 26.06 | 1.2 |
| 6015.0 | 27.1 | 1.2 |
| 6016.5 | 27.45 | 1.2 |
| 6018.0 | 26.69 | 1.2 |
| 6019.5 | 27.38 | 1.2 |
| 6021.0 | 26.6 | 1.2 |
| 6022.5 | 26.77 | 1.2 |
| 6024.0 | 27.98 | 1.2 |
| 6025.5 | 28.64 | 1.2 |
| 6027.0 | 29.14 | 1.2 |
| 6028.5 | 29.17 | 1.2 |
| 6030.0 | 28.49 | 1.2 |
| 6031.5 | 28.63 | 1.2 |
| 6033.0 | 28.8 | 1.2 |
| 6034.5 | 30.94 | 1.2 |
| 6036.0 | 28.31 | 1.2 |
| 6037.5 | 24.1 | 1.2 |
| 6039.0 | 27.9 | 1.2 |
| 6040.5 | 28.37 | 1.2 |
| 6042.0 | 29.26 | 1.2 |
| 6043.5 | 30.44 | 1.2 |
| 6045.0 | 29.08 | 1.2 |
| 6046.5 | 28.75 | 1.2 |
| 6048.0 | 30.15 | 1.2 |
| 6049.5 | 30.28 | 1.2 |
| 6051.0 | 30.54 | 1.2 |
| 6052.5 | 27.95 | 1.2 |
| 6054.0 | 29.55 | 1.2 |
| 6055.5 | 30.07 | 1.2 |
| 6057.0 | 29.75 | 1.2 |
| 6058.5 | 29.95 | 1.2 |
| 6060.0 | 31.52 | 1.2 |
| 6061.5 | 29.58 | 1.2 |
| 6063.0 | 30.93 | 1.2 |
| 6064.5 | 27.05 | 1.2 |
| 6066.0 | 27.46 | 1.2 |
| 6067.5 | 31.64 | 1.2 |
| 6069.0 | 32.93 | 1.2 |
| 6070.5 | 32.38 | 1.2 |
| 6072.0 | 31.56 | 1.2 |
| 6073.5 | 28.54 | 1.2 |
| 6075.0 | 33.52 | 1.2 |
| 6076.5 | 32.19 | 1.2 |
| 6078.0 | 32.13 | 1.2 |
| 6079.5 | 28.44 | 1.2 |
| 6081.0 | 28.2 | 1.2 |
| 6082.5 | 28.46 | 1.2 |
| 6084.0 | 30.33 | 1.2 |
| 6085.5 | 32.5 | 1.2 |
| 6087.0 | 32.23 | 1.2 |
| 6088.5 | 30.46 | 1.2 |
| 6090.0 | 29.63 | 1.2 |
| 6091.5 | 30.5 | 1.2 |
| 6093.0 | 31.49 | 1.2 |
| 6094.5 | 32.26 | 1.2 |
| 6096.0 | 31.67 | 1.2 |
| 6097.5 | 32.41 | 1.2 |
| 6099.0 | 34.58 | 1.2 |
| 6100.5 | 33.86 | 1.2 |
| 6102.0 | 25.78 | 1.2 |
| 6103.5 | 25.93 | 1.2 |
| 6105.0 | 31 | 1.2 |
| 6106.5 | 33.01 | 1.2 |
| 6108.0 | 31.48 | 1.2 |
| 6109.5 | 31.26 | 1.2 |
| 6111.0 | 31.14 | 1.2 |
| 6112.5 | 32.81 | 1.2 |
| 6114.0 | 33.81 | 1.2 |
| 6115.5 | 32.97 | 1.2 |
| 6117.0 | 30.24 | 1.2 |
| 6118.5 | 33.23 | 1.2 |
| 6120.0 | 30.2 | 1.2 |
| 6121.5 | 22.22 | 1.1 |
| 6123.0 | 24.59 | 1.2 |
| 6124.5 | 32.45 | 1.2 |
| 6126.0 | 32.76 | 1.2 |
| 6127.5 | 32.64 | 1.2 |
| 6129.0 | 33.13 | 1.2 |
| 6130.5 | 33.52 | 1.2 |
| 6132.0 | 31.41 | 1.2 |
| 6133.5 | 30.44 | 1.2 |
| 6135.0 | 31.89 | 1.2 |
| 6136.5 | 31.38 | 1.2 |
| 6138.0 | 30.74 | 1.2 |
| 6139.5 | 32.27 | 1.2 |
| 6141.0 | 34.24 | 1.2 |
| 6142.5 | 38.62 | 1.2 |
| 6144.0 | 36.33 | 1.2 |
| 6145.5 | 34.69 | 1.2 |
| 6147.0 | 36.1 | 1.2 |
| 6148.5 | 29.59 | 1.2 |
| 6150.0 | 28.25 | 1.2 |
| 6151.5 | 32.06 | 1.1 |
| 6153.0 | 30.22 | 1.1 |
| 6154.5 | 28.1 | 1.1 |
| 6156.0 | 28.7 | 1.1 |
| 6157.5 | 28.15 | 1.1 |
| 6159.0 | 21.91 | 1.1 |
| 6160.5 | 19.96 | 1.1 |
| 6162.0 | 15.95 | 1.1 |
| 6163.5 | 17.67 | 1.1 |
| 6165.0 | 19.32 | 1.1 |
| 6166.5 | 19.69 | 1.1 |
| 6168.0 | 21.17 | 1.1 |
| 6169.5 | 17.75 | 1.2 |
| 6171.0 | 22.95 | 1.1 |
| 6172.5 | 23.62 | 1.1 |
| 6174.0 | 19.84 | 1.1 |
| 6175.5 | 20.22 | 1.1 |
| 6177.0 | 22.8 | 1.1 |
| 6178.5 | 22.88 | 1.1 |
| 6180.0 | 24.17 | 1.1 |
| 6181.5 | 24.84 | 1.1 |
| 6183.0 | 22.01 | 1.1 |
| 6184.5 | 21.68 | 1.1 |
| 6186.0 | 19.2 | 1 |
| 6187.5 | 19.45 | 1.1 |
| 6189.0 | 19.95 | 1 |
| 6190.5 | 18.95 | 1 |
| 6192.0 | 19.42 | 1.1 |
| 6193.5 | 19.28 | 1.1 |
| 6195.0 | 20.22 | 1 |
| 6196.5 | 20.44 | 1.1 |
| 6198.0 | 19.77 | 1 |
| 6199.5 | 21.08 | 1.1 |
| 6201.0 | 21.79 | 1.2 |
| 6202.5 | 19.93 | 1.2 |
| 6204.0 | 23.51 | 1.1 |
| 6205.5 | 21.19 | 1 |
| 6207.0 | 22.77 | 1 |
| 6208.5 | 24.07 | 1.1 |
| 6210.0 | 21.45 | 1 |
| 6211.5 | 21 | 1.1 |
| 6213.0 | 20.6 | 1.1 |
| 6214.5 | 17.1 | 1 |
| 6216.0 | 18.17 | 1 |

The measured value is -0.250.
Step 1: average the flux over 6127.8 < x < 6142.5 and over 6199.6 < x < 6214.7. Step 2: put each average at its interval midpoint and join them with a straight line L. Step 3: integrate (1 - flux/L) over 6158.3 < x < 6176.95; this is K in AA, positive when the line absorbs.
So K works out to 5.0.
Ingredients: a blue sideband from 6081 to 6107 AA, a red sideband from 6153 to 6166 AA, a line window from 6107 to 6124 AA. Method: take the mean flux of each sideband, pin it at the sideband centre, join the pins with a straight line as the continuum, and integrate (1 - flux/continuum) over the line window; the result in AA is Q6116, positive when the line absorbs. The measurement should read -1.31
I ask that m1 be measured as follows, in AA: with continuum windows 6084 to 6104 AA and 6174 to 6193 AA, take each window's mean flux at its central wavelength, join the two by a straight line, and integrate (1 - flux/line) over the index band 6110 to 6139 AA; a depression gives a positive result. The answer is -3.6 AA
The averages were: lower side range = 31.1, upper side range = 21.2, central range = 31.1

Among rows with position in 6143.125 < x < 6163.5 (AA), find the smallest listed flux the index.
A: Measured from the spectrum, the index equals 15.95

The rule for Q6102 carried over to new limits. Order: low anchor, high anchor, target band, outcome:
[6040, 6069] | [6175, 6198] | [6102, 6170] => -0.196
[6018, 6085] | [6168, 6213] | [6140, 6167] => -0.185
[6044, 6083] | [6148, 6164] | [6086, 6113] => -0.104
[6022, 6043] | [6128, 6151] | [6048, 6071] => -0.021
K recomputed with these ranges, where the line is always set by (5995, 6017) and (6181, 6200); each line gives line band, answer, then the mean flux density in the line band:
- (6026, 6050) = -3.75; 28.8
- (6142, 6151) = -4.97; 33.7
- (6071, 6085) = -3.93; 30.4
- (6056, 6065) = -2.07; 29.9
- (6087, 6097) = -3.33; 31.1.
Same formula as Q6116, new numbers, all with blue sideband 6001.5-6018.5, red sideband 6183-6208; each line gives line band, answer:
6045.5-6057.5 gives -2.31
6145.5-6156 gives -4.27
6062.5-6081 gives -4.88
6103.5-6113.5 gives -3.56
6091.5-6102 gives -3.82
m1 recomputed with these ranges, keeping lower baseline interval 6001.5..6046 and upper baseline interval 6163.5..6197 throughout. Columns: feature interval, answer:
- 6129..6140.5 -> -4.58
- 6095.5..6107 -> -3.23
